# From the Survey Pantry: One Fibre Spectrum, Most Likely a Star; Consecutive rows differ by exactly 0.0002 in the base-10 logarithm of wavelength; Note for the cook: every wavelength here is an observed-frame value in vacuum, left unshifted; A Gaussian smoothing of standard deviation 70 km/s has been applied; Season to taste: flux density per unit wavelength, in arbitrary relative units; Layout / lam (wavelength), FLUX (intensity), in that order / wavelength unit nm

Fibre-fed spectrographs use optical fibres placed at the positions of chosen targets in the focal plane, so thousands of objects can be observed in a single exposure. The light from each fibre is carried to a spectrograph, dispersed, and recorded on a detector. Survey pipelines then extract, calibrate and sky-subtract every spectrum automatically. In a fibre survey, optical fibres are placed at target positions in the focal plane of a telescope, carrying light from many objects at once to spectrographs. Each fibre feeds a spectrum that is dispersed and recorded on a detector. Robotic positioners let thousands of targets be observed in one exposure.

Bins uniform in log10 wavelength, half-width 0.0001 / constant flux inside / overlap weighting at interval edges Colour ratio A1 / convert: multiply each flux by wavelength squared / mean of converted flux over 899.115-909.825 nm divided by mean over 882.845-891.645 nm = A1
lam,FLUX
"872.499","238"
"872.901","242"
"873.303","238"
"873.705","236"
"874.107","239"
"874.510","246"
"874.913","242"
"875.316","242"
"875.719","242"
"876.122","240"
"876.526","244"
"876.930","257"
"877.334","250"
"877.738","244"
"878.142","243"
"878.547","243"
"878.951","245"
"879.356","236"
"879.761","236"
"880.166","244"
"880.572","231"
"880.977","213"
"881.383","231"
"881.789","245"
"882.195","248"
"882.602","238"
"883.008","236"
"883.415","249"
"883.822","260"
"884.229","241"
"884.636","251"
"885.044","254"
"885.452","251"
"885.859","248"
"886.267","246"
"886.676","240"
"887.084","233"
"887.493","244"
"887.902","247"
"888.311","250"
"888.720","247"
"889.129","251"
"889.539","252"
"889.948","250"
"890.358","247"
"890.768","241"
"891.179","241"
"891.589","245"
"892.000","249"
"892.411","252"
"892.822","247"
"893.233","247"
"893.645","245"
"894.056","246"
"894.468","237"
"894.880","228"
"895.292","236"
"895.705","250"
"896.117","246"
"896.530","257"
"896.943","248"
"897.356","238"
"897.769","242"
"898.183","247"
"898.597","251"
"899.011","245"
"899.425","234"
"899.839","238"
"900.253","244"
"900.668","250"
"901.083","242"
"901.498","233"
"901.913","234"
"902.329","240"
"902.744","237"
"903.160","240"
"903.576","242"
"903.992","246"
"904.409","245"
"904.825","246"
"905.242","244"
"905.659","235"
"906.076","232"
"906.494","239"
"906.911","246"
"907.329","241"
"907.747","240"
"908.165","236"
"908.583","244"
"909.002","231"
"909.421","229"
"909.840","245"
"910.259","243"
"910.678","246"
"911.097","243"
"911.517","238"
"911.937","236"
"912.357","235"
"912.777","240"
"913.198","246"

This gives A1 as 1.0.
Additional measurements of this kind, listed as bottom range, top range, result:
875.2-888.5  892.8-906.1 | 1.04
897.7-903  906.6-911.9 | 1.01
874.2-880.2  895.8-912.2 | 1.05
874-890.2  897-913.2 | 1.04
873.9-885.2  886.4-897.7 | 1.04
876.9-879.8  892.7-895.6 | 1.02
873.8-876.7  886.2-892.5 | 1.05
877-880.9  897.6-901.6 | 1.06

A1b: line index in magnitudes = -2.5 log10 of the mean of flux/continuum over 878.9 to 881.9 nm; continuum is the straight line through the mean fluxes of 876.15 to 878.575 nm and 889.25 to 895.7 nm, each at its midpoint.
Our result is 0.05 mag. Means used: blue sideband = 247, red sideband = 244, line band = 234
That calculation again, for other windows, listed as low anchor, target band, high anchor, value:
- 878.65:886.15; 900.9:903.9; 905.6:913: 0.01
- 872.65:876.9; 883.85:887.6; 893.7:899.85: -0.02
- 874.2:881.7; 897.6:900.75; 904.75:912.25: -0.02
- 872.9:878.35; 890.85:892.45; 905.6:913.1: -0.02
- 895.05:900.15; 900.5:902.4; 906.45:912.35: 0.01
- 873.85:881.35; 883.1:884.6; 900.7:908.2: -0.04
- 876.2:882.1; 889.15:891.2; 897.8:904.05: -0.03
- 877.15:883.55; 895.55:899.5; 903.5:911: -0.03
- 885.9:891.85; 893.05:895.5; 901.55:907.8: 0.02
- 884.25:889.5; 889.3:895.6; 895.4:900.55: 0.01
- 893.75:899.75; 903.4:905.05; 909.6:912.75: -0.01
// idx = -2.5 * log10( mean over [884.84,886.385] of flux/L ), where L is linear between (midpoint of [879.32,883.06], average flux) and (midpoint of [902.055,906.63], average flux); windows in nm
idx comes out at -0.06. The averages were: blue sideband 236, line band 250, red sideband 240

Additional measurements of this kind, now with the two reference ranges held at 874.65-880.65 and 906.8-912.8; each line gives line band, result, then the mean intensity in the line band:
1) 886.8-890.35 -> -0.02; 247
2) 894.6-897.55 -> -0.01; 243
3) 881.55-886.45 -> -0.02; 247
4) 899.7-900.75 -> -0.01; 244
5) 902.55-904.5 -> -0.01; 242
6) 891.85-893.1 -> -0.04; 249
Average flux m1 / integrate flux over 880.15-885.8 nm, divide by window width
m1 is 242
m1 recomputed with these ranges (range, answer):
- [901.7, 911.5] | 240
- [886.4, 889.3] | 245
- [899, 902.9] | 240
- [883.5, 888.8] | 247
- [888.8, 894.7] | 246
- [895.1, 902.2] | 243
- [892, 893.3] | 249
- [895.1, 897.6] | 246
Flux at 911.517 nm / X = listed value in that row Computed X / 238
